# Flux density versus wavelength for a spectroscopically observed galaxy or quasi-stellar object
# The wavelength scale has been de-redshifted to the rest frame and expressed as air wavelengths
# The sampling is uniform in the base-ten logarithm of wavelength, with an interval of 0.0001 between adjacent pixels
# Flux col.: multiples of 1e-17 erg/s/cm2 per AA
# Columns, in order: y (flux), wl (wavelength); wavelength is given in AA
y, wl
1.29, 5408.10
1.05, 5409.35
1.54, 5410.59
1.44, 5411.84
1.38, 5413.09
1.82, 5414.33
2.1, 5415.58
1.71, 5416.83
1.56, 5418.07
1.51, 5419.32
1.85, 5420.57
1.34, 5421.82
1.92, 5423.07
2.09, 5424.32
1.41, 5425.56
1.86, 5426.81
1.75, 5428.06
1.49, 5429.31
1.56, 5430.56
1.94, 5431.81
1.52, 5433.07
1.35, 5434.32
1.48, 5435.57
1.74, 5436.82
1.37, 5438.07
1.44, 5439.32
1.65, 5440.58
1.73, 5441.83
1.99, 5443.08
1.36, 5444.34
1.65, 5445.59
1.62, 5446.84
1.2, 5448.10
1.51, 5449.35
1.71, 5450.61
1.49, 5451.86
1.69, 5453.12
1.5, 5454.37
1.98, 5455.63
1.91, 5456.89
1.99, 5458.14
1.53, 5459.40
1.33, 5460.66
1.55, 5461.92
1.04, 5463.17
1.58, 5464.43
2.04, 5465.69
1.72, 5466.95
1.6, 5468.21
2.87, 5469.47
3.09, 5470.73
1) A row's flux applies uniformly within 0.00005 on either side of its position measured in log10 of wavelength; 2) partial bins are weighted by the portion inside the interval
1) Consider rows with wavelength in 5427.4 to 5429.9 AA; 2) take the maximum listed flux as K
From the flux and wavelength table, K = 1.75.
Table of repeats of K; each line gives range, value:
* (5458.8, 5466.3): 2.04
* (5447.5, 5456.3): 1.98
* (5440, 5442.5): 1.73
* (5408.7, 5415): 1.82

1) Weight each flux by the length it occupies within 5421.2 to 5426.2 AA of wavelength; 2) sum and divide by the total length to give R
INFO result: 1.69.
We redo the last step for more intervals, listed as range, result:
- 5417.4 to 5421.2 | 1.64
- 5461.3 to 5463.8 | 1.3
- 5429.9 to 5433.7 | 1.67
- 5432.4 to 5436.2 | 1.45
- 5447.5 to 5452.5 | 1.48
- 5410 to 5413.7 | 1.45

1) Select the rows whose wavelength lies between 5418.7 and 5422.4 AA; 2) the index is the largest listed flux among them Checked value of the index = 1.85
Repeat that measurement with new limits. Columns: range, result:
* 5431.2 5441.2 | 1.94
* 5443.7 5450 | 1.65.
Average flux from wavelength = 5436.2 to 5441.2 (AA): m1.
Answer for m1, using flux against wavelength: 1.55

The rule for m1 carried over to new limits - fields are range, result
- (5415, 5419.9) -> 1.72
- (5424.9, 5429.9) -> 1.64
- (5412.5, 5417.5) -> 1.76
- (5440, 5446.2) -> 1.68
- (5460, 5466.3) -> 1.51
